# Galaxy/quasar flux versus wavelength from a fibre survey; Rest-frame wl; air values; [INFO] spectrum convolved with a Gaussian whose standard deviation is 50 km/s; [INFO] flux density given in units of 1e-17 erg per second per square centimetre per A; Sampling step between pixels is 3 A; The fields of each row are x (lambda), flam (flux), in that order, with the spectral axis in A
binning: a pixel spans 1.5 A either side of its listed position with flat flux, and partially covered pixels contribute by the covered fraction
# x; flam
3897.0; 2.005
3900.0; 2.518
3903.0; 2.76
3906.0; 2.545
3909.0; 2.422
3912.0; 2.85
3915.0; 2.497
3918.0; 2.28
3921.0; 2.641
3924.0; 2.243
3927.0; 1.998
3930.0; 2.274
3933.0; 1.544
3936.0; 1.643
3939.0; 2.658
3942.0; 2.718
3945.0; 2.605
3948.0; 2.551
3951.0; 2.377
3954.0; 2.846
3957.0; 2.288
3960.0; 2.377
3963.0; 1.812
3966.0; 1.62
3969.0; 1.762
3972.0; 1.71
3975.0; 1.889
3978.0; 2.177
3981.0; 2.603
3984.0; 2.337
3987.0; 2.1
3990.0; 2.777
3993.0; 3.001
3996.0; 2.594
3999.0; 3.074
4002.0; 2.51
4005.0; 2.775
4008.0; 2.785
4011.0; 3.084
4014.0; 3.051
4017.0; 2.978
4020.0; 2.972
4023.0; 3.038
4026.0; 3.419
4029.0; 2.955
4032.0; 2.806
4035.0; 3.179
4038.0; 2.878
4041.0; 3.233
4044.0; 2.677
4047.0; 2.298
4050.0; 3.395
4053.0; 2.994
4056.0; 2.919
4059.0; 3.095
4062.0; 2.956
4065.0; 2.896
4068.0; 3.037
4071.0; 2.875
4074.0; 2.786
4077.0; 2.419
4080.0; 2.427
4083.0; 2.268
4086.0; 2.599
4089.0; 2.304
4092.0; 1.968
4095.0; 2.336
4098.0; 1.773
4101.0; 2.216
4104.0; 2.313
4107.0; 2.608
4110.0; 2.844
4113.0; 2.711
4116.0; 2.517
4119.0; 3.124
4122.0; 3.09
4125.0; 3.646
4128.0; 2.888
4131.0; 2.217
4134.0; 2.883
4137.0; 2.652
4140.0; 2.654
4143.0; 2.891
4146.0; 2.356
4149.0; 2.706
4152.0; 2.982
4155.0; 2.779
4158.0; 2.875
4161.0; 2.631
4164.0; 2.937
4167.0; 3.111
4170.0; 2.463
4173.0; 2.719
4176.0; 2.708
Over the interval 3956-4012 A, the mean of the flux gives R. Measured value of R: 2.38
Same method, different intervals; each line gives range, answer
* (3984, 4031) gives 2.86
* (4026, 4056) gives 2.96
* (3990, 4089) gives 2.86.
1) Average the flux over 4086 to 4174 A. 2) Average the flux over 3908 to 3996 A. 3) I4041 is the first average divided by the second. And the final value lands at 1.2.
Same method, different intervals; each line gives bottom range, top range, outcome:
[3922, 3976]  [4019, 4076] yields 1.37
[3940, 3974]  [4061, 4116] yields 1.12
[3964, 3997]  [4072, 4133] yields 1.15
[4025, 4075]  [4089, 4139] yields 0.88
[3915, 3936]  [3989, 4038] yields 1.37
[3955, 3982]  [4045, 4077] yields 1.43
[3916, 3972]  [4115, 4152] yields 1.27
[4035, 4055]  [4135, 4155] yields 0.93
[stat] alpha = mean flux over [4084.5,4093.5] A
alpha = 2.29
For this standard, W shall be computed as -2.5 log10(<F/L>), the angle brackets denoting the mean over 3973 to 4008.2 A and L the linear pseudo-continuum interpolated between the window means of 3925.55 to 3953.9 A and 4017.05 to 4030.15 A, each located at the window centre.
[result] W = 0.10 mag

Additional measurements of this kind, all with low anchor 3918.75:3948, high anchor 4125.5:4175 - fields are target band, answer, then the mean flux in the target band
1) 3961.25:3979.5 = 0.27 mag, 1.84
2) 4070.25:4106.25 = 0.11 mag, 2.35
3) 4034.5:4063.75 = -0.17 mag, 2.95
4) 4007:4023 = -0.21 mag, 2.99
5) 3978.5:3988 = 0.02 mag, 2.34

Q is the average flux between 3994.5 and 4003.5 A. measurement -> 2.73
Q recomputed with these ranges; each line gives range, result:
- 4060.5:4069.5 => 2.96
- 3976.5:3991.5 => 2.4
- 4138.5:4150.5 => 2.65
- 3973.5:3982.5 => 2.22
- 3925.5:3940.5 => 2.02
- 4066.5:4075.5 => 2.9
